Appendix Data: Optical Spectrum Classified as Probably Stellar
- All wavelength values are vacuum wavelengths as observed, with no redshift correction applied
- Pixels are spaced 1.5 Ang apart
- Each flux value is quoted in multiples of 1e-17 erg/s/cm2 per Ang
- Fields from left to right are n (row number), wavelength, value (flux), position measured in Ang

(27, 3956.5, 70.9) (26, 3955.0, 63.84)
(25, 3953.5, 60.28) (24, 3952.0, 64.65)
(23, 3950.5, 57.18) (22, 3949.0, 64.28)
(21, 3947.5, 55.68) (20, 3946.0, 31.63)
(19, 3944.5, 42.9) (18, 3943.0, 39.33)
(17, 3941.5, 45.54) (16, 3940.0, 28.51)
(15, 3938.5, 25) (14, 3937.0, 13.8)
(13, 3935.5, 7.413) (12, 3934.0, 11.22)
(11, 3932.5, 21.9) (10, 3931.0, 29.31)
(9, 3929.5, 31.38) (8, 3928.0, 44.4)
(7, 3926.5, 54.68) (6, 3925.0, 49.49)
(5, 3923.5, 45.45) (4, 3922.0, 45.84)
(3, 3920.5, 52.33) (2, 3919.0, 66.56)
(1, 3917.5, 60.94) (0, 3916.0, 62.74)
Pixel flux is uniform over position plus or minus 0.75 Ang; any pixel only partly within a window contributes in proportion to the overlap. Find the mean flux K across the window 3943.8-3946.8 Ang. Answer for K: 37.5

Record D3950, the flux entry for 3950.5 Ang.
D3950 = 57.18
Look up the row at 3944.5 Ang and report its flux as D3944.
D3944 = 42.9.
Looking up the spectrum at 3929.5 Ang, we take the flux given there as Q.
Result 31.38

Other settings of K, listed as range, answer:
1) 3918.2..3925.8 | 52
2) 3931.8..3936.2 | 13.5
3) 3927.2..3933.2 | 32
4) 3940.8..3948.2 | 42.9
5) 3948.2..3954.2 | 61.6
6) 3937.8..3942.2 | 33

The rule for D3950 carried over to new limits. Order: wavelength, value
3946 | 31.63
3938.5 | 25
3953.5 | 60.28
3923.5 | 45.45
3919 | 66.56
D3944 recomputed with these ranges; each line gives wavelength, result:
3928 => 44.4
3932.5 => 21.9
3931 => 29.31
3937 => 13.8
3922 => 45.84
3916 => 62.74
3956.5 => 70.9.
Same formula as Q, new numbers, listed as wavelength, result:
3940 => 28.51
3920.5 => 52.33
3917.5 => 60.94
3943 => 39.33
